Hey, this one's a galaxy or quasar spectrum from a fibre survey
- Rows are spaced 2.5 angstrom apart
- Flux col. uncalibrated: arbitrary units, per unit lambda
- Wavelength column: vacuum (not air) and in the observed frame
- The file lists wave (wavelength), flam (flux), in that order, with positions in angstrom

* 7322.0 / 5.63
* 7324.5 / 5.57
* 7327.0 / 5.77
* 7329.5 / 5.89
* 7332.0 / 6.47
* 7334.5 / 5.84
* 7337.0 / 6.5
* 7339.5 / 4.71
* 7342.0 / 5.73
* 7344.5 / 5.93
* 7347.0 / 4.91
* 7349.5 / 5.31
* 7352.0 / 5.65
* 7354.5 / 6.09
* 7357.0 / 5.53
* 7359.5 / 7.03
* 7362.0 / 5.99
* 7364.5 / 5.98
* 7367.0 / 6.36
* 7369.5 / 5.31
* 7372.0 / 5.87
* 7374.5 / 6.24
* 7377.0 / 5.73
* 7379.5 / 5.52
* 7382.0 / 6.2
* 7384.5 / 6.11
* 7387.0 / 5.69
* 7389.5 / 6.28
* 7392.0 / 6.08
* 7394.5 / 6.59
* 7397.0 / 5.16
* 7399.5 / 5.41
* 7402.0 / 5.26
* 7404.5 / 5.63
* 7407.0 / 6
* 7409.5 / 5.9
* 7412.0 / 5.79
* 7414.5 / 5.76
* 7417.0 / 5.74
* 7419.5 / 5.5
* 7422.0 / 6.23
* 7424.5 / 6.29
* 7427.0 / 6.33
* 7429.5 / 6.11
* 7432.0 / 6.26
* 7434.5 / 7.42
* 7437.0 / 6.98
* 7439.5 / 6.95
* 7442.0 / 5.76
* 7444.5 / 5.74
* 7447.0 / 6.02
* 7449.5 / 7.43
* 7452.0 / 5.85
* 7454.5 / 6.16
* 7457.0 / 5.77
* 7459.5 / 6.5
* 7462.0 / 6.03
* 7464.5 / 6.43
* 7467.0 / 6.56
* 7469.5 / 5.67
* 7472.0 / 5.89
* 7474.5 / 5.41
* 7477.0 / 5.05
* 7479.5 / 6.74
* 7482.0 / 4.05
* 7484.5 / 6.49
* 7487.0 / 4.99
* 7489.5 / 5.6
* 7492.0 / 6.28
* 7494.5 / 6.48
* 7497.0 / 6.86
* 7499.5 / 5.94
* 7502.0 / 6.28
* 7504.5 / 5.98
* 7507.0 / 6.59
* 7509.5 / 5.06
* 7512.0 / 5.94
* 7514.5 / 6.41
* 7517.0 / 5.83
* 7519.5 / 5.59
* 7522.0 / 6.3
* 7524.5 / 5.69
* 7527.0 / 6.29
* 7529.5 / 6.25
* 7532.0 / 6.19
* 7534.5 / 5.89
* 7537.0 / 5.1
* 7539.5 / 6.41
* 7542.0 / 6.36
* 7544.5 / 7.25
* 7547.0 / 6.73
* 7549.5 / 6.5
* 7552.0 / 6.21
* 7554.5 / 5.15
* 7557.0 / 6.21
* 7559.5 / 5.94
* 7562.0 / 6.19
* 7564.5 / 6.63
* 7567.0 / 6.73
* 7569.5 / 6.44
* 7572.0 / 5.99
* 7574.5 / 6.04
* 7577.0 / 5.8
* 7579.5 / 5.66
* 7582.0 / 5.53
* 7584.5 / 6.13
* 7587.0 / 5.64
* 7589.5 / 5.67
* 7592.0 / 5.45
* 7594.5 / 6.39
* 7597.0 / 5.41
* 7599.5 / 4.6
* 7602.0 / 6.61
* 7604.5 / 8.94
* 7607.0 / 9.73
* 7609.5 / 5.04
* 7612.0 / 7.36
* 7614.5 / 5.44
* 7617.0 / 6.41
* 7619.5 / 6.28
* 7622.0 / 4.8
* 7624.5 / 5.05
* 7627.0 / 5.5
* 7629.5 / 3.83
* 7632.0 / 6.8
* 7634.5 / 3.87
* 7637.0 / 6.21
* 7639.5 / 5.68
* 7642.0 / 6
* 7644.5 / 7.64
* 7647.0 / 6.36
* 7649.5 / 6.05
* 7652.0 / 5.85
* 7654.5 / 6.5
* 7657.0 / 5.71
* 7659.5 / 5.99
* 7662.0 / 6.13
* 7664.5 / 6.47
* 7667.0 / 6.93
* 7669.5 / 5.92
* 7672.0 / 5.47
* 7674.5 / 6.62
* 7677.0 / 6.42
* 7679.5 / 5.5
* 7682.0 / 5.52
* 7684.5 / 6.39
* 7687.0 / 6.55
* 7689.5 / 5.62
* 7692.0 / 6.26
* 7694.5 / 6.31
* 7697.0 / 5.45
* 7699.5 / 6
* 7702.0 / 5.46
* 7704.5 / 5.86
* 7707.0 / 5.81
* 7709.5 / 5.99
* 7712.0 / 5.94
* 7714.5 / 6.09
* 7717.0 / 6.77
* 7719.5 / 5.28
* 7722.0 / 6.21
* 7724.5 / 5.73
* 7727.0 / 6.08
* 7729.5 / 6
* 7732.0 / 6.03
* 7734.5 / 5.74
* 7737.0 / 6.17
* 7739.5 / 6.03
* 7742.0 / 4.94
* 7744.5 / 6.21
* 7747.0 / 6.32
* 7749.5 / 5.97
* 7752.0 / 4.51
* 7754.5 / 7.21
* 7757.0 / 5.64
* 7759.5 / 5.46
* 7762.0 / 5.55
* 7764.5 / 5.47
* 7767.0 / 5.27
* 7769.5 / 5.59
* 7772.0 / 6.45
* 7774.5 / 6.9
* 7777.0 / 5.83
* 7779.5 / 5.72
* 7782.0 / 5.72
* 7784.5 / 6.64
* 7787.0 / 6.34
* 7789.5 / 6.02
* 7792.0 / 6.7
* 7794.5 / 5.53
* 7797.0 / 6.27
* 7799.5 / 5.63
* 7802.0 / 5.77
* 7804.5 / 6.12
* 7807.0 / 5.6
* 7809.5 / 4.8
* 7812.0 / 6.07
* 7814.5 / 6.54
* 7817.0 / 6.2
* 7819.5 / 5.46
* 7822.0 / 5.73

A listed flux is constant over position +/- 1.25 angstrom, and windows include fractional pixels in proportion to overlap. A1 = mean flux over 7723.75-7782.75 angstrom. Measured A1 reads 5.86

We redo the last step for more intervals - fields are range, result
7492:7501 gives 6.4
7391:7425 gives 5.8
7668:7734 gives 5.97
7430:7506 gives 6.12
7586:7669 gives 6.07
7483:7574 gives 6.13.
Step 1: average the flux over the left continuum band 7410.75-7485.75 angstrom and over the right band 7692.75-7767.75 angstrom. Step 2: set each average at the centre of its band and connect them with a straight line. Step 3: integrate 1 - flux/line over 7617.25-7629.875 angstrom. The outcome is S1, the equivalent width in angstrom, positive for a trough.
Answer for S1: 1.4 angstrom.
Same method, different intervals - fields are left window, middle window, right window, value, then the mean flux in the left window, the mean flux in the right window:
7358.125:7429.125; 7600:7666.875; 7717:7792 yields -2.6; 5.93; 5.93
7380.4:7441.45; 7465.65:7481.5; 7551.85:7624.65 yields 0.7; 6.06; 6.13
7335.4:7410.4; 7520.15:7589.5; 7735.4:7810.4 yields -3.0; 5.82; 5.88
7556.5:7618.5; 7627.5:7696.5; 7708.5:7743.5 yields 0.7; 6.24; 5.93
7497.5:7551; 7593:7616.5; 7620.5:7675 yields -2.5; 6.13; 5.87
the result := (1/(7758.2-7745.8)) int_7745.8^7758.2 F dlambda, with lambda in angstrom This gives 5.93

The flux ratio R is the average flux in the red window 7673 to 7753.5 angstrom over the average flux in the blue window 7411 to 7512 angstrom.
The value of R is 0.98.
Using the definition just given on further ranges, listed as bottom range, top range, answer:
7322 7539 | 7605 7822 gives 1.00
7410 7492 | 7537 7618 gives 1.03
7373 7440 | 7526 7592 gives 1.01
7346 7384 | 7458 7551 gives 1.03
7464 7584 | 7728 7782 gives 0.97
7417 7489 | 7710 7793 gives 0.98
